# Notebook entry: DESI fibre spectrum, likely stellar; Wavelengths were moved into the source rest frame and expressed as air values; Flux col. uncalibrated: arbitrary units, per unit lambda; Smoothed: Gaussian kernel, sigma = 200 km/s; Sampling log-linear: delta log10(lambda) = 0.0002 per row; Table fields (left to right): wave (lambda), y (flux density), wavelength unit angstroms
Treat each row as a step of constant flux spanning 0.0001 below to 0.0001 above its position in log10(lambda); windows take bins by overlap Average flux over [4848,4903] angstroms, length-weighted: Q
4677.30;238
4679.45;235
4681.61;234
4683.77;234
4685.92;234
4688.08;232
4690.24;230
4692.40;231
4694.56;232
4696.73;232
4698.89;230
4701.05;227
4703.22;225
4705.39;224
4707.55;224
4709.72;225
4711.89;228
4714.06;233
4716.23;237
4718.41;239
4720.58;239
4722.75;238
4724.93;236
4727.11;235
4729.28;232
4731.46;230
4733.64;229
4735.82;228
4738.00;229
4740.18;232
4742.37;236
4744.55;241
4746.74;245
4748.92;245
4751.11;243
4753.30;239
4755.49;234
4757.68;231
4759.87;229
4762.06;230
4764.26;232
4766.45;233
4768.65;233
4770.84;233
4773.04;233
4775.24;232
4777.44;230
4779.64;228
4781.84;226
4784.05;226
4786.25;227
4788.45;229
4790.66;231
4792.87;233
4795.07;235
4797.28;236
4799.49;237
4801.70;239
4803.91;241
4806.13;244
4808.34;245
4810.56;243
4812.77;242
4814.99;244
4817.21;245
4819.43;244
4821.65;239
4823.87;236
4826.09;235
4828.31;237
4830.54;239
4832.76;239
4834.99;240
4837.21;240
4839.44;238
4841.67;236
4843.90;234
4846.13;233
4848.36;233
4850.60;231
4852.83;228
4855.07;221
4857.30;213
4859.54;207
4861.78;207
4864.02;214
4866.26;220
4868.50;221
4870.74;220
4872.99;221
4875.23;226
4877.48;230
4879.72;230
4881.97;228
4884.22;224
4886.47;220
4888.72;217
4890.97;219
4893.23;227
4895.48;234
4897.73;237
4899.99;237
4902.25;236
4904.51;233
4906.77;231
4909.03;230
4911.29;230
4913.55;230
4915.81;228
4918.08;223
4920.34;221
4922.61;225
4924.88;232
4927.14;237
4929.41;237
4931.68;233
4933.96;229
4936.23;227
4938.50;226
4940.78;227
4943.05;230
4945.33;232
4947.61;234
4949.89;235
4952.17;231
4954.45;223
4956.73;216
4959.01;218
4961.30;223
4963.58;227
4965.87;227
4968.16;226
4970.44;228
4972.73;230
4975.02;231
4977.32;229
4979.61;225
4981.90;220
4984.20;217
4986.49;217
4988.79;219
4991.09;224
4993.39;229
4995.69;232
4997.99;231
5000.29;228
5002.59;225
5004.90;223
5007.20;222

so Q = 224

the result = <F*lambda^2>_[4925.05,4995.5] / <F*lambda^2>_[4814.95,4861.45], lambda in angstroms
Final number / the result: 1.0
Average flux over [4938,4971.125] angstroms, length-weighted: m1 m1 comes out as 227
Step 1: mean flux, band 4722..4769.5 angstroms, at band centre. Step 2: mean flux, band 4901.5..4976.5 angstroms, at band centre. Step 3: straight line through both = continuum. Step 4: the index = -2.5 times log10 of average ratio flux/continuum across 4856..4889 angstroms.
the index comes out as 0.05 mag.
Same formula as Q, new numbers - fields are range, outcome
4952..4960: 221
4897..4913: 233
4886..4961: 229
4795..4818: 241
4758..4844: 236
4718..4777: 235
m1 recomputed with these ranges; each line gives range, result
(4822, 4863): 231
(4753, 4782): 232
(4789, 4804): 235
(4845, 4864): 221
